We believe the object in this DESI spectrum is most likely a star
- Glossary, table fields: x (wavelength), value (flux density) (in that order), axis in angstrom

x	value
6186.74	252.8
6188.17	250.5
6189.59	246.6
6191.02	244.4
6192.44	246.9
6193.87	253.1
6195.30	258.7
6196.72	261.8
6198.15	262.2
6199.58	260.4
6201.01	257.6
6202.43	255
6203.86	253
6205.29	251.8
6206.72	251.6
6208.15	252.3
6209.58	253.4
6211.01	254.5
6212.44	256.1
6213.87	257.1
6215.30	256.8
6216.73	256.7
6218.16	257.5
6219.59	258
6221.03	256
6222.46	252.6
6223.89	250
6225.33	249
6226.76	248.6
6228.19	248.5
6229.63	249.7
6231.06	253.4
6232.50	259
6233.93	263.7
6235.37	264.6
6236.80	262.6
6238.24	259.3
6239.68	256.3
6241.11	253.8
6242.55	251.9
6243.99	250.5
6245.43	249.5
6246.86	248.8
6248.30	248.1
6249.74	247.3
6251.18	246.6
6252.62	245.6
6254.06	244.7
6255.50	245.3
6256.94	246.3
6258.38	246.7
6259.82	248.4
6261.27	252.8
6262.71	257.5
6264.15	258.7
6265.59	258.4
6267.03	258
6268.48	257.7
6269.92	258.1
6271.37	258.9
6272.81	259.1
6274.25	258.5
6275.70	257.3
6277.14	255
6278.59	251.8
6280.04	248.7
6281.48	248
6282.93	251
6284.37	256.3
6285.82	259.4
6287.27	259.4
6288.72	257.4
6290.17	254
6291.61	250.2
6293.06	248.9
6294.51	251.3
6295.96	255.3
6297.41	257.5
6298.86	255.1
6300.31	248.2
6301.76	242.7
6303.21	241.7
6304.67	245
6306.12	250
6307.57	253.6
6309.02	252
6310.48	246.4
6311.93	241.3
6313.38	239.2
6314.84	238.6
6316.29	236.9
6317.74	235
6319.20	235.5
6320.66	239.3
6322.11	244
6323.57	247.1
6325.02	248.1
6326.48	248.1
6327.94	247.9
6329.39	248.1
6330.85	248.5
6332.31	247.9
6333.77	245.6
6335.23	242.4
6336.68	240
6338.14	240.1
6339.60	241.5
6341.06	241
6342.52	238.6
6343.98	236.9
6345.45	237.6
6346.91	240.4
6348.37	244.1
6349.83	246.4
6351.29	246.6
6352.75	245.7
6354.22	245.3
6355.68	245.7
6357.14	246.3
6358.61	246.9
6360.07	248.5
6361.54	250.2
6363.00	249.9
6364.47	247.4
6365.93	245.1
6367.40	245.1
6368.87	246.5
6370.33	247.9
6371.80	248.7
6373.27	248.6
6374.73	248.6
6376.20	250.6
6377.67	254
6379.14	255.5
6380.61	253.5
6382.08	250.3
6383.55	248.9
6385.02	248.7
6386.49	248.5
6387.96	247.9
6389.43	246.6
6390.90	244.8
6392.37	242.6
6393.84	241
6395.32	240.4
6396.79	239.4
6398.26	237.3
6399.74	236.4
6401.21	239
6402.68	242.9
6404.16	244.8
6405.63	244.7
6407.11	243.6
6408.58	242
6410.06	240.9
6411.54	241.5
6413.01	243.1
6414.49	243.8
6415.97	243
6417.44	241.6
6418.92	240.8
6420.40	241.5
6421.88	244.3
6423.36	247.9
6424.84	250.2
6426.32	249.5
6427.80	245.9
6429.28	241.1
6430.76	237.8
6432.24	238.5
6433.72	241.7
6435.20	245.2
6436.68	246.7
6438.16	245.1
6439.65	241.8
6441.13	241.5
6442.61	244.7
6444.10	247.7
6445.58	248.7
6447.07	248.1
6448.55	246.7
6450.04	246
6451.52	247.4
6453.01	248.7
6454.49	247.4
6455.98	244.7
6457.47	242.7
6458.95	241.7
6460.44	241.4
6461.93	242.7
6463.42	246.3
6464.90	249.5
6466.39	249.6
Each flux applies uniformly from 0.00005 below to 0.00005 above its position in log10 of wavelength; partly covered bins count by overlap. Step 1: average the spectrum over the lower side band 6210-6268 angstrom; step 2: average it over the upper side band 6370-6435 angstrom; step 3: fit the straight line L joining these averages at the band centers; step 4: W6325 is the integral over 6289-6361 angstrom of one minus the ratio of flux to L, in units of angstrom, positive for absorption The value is 1.0 angstrom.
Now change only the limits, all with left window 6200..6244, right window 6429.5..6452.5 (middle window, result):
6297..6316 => 0.3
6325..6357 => 0.7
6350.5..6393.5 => 0.0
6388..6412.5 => 0.4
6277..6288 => -0.1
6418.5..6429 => 0.0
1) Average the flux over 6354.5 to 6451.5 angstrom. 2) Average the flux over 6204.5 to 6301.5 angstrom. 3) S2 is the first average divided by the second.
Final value 0.97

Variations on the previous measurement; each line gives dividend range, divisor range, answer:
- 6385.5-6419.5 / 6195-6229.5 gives 0.95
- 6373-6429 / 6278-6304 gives 0.97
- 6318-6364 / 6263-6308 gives 0.96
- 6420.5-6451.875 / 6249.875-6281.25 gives 0.97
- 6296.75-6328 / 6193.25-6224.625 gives 0.96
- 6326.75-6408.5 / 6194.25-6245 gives 0.96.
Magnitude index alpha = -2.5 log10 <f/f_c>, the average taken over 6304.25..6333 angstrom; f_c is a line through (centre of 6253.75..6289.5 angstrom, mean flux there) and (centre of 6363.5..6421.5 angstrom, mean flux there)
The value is 0.03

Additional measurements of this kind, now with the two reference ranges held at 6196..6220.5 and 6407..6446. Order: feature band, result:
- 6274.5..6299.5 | -0.01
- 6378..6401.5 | 0.00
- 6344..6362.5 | 0.01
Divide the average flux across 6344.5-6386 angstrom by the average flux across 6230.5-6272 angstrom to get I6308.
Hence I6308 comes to 0.98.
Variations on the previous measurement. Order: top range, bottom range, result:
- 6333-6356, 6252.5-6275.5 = 0.96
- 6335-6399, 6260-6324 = 0.98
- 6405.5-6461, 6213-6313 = 0.97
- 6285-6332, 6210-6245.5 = 0.97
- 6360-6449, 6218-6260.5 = 0.97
